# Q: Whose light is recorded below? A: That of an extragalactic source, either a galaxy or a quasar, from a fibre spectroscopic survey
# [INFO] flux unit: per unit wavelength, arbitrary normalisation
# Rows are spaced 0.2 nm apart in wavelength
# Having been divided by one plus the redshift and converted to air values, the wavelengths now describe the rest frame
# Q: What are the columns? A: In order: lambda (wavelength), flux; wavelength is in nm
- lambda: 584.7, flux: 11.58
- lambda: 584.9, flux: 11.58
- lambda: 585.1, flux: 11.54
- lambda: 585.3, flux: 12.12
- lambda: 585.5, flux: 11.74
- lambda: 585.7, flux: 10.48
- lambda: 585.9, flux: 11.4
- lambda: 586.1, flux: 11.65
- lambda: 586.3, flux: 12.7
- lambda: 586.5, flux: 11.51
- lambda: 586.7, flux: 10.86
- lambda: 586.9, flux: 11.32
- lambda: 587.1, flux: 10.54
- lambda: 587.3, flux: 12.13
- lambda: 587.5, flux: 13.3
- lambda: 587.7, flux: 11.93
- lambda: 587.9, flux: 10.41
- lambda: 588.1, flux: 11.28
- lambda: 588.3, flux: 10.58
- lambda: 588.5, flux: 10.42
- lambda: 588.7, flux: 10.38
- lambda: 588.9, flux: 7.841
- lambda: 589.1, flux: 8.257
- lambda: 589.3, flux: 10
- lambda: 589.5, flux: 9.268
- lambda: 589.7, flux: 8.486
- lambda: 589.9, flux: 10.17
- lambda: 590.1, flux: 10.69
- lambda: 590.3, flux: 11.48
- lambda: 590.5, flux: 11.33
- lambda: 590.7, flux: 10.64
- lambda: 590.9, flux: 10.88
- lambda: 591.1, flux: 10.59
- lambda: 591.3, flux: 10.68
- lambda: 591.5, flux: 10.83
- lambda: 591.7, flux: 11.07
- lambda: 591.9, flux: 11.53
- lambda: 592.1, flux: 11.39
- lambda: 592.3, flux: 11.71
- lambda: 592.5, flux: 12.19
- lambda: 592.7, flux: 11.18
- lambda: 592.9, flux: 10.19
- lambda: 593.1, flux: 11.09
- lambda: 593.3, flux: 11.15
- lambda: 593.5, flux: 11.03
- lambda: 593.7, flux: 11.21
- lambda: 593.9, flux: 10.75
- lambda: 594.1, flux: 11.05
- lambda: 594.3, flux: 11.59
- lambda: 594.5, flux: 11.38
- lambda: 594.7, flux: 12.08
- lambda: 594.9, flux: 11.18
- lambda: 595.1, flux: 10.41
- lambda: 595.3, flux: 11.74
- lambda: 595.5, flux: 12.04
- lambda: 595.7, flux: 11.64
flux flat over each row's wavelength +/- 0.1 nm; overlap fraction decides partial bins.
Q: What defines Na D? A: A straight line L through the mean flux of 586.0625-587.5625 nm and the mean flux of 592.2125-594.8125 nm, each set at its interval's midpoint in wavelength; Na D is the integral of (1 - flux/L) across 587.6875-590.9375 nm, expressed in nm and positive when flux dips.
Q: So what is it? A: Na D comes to 0.39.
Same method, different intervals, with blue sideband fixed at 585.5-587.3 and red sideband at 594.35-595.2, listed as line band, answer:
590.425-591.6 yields 0.05 nm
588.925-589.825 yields 0.19 nm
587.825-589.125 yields 0.16 nm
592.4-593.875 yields 0.02 nm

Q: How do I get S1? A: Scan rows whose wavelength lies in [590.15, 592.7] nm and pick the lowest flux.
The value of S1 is 10.59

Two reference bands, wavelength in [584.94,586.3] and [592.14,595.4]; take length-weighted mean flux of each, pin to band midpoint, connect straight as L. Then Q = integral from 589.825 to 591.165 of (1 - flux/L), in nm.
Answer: 0.06 nm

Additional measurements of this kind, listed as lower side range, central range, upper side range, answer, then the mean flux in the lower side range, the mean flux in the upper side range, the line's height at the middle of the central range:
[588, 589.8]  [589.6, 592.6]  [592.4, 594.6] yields -0.159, 9.61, 11.2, 10.4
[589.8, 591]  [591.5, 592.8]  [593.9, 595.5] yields -0.046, 10.9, 11.4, 11.1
